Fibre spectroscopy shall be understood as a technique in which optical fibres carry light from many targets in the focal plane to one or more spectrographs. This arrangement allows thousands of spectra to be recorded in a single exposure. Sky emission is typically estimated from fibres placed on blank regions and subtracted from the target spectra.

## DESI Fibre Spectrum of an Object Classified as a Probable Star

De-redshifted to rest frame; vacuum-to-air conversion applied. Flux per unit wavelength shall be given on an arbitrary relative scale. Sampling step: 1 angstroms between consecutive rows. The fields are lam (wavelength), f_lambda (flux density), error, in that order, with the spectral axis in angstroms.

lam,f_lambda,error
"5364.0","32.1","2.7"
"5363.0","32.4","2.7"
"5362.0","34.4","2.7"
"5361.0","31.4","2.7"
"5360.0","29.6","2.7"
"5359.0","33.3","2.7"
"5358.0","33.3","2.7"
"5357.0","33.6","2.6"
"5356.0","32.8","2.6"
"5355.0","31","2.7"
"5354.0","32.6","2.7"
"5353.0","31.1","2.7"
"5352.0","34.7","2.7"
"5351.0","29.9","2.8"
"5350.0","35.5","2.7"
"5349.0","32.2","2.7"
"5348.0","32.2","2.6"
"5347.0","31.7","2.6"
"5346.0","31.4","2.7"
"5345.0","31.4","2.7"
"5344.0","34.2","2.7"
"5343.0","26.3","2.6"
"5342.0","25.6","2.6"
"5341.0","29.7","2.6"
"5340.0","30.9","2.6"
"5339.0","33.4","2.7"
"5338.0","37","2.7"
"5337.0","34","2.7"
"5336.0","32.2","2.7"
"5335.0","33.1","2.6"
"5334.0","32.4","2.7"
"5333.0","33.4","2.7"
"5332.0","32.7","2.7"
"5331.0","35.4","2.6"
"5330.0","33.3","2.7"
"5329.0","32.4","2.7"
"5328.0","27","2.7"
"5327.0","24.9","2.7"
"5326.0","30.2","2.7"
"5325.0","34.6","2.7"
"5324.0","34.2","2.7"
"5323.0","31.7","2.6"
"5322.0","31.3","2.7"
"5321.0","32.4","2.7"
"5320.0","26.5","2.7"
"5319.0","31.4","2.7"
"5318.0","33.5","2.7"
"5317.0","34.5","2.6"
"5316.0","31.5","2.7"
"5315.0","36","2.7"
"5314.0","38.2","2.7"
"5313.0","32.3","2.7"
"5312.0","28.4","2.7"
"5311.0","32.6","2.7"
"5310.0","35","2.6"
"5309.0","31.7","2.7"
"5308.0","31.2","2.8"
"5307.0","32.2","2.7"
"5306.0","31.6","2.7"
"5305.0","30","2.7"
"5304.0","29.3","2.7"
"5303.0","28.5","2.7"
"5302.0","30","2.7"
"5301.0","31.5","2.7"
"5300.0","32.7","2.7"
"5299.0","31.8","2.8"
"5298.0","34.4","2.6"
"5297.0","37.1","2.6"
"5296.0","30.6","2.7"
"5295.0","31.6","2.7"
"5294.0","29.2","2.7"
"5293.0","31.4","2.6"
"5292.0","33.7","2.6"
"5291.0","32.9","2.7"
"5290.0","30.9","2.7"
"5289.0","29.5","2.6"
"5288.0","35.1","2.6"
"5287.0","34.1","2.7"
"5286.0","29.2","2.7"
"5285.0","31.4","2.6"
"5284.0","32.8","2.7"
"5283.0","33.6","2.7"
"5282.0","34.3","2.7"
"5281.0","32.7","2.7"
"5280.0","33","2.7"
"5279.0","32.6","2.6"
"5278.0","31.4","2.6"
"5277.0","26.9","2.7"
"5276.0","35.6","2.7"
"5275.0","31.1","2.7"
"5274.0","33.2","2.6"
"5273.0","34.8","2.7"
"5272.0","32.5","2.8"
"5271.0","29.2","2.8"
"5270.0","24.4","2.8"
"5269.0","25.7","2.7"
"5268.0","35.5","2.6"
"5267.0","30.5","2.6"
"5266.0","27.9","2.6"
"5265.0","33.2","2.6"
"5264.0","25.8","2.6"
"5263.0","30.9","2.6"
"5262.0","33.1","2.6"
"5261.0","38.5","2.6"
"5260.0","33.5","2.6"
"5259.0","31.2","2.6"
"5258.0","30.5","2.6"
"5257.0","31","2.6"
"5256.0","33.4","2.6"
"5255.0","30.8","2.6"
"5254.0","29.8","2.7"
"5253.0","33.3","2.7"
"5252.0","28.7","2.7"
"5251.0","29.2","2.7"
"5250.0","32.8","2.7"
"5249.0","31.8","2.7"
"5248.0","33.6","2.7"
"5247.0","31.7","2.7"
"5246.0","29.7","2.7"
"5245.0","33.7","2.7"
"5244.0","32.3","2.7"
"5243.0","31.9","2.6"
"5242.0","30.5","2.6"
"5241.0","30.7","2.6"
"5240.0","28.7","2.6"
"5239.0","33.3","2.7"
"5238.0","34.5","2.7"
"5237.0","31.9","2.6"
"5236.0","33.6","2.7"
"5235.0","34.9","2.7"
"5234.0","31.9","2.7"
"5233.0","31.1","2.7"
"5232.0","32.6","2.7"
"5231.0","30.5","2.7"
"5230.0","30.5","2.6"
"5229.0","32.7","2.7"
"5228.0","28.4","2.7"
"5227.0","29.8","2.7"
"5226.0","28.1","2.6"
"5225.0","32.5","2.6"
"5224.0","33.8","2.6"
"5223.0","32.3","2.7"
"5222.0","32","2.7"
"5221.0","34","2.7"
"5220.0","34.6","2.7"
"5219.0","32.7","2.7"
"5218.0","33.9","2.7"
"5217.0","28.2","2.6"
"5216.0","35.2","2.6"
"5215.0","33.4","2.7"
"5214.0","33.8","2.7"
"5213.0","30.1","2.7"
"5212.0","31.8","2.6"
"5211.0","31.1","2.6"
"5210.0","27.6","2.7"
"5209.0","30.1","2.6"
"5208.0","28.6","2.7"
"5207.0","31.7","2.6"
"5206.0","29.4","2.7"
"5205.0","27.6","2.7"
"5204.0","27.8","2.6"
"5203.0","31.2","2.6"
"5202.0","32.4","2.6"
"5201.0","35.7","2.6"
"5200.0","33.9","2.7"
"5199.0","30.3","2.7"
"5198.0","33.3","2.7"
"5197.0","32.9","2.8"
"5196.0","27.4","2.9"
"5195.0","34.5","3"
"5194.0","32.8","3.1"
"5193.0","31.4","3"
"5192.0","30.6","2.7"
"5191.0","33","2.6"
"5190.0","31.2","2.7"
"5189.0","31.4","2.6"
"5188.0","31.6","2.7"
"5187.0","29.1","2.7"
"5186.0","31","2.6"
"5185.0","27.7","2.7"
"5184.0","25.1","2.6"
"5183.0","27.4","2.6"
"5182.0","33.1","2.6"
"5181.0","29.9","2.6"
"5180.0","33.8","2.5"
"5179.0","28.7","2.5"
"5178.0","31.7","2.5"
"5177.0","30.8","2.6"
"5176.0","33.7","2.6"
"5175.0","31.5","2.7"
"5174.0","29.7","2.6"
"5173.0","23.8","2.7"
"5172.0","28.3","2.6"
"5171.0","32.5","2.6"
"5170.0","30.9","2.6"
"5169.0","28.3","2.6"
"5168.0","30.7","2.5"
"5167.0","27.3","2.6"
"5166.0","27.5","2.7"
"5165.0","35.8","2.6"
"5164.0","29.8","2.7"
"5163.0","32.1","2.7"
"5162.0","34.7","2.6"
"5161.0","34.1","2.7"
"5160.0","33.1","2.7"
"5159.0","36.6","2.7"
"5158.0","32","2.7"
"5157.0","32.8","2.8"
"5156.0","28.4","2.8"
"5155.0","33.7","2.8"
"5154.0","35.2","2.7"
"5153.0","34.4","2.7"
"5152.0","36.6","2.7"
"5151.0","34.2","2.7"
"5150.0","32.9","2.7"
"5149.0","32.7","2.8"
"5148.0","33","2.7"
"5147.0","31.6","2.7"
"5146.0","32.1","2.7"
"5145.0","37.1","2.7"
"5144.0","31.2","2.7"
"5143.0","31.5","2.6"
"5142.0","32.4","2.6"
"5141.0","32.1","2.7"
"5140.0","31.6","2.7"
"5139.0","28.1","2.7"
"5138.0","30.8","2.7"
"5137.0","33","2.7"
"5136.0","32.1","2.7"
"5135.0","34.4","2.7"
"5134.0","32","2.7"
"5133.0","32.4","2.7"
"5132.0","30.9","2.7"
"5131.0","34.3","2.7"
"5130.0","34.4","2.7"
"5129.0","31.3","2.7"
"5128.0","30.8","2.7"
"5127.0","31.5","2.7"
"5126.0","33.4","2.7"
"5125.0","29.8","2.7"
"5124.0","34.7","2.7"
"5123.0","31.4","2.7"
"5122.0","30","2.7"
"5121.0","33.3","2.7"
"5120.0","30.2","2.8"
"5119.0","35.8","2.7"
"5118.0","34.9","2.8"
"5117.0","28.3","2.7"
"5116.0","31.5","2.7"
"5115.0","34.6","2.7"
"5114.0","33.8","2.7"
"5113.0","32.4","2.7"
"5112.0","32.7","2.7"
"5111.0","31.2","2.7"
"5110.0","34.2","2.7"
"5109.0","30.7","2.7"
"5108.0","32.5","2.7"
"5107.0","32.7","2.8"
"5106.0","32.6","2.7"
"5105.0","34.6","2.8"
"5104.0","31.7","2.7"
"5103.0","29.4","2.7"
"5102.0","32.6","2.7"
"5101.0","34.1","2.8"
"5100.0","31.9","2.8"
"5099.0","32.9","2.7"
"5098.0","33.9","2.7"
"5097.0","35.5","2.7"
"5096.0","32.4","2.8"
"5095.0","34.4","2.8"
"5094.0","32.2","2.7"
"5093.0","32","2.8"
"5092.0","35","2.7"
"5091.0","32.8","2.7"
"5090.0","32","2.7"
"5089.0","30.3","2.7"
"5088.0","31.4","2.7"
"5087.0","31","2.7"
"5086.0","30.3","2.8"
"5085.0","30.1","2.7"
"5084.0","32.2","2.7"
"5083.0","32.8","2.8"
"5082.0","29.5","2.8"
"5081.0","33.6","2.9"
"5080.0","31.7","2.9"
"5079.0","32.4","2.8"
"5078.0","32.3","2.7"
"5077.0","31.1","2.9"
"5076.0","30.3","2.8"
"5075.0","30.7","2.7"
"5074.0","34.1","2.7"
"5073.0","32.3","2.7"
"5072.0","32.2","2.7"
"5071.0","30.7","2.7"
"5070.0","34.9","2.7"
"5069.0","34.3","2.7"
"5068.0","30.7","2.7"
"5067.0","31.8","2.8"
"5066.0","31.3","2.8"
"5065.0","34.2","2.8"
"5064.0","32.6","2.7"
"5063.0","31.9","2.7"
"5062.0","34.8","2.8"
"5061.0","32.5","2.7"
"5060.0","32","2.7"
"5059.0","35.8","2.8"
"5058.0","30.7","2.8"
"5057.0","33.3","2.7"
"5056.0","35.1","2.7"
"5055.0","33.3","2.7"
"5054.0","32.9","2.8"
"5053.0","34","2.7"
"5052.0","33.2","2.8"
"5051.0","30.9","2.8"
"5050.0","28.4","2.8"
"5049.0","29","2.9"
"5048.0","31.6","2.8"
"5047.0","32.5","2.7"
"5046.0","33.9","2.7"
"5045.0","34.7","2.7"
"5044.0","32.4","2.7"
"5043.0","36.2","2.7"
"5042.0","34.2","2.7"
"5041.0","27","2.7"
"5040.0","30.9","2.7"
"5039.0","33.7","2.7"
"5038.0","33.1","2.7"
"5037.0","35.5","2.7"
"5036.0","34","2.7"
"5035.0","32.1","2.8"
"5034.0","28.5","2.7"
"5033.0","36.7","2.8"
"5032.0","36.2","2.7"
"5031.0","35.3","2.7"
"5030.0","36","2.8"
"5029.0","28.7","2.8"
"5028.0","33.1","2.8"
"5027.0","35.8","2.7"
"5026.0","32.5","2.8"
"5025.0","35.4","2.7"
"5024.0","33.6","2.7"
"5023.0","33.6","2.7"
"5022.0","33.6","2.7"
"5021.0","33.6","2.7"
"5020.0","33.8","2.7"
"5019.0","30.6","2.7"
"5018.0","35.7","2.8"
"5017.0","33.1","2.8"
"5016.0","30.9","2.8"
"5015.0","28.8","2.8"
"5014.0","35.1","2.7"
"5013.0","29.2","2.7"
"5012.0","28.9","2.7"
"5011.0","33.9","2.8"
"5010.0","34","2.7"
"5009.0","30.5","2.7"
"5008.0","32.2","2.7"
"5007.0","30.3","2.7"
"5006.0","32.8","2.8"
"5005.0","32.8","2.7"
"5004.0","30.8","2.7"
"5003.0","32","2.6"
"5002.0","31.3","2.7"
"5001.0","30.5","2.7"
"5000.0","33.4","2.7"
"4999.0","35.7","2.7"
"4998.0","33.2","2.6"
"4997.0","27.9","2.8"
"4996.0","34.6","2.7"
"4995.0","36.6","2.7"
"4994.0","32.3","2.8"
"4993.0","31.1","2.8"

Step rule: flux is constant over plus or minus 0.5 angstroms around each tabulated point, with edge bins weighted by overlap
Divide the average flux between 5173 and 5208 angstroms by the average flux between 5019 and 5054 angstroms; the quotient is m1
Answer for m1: 0.93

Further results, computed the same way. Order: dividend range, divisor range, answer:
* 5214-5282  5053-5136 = 0.98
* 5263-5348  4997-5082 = 0.97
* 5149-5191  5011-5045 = 0.95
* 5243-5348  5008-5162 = 0.97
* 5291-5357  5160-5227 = 1.03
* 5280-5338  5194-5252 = 1.02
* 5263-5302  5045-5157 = 0.98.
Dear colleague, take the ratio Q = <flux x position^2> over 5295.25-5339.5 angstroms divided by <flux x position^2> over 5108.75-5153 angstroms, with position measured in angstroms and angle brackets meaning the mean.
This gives 1.07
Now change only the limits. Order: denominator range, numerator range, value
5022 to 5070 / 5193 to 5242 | 1.03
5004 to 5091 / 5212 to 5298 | 1.06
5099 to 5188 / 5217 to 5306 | 1.04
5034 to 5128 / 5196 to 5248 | 1.03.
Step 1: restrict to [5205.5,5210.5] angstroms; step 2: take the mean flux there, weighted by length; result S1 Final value 29.5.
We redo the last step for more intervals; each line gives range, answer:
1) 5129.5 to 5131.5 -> 34.3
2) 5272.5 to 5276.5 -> 33.7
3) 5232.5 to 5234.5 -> 31.5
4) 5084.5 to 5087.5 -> 30.5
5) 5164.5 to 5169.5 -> 29.9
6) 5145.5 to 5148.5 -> 32.2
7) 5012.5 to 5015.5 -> 31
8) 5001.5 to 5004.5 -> 31.4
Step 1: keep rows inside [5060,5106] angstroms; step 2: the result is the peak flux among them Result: 35.5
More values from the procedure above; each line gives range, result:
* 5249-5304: 38.5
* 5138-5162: 37.1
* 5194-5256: 35.7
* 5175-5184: 33.8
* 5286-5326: 38.2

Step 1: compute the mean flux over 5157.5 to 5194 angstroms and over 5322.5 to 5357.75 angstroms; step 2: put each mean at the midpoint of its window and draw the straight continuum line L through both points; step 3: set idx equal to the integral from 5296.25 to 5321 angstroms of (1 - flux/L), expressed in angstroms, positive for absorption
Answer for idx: -0.3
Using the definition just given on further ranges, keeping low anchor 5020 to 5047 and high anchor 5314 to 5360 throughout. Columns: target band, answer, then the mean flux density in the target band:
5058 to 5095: 1.16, 32.2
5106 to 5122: 0.29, 32.5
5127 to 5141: 0.43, 32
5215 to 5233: 0.39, 31.9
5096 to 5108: 0.11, 32.9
